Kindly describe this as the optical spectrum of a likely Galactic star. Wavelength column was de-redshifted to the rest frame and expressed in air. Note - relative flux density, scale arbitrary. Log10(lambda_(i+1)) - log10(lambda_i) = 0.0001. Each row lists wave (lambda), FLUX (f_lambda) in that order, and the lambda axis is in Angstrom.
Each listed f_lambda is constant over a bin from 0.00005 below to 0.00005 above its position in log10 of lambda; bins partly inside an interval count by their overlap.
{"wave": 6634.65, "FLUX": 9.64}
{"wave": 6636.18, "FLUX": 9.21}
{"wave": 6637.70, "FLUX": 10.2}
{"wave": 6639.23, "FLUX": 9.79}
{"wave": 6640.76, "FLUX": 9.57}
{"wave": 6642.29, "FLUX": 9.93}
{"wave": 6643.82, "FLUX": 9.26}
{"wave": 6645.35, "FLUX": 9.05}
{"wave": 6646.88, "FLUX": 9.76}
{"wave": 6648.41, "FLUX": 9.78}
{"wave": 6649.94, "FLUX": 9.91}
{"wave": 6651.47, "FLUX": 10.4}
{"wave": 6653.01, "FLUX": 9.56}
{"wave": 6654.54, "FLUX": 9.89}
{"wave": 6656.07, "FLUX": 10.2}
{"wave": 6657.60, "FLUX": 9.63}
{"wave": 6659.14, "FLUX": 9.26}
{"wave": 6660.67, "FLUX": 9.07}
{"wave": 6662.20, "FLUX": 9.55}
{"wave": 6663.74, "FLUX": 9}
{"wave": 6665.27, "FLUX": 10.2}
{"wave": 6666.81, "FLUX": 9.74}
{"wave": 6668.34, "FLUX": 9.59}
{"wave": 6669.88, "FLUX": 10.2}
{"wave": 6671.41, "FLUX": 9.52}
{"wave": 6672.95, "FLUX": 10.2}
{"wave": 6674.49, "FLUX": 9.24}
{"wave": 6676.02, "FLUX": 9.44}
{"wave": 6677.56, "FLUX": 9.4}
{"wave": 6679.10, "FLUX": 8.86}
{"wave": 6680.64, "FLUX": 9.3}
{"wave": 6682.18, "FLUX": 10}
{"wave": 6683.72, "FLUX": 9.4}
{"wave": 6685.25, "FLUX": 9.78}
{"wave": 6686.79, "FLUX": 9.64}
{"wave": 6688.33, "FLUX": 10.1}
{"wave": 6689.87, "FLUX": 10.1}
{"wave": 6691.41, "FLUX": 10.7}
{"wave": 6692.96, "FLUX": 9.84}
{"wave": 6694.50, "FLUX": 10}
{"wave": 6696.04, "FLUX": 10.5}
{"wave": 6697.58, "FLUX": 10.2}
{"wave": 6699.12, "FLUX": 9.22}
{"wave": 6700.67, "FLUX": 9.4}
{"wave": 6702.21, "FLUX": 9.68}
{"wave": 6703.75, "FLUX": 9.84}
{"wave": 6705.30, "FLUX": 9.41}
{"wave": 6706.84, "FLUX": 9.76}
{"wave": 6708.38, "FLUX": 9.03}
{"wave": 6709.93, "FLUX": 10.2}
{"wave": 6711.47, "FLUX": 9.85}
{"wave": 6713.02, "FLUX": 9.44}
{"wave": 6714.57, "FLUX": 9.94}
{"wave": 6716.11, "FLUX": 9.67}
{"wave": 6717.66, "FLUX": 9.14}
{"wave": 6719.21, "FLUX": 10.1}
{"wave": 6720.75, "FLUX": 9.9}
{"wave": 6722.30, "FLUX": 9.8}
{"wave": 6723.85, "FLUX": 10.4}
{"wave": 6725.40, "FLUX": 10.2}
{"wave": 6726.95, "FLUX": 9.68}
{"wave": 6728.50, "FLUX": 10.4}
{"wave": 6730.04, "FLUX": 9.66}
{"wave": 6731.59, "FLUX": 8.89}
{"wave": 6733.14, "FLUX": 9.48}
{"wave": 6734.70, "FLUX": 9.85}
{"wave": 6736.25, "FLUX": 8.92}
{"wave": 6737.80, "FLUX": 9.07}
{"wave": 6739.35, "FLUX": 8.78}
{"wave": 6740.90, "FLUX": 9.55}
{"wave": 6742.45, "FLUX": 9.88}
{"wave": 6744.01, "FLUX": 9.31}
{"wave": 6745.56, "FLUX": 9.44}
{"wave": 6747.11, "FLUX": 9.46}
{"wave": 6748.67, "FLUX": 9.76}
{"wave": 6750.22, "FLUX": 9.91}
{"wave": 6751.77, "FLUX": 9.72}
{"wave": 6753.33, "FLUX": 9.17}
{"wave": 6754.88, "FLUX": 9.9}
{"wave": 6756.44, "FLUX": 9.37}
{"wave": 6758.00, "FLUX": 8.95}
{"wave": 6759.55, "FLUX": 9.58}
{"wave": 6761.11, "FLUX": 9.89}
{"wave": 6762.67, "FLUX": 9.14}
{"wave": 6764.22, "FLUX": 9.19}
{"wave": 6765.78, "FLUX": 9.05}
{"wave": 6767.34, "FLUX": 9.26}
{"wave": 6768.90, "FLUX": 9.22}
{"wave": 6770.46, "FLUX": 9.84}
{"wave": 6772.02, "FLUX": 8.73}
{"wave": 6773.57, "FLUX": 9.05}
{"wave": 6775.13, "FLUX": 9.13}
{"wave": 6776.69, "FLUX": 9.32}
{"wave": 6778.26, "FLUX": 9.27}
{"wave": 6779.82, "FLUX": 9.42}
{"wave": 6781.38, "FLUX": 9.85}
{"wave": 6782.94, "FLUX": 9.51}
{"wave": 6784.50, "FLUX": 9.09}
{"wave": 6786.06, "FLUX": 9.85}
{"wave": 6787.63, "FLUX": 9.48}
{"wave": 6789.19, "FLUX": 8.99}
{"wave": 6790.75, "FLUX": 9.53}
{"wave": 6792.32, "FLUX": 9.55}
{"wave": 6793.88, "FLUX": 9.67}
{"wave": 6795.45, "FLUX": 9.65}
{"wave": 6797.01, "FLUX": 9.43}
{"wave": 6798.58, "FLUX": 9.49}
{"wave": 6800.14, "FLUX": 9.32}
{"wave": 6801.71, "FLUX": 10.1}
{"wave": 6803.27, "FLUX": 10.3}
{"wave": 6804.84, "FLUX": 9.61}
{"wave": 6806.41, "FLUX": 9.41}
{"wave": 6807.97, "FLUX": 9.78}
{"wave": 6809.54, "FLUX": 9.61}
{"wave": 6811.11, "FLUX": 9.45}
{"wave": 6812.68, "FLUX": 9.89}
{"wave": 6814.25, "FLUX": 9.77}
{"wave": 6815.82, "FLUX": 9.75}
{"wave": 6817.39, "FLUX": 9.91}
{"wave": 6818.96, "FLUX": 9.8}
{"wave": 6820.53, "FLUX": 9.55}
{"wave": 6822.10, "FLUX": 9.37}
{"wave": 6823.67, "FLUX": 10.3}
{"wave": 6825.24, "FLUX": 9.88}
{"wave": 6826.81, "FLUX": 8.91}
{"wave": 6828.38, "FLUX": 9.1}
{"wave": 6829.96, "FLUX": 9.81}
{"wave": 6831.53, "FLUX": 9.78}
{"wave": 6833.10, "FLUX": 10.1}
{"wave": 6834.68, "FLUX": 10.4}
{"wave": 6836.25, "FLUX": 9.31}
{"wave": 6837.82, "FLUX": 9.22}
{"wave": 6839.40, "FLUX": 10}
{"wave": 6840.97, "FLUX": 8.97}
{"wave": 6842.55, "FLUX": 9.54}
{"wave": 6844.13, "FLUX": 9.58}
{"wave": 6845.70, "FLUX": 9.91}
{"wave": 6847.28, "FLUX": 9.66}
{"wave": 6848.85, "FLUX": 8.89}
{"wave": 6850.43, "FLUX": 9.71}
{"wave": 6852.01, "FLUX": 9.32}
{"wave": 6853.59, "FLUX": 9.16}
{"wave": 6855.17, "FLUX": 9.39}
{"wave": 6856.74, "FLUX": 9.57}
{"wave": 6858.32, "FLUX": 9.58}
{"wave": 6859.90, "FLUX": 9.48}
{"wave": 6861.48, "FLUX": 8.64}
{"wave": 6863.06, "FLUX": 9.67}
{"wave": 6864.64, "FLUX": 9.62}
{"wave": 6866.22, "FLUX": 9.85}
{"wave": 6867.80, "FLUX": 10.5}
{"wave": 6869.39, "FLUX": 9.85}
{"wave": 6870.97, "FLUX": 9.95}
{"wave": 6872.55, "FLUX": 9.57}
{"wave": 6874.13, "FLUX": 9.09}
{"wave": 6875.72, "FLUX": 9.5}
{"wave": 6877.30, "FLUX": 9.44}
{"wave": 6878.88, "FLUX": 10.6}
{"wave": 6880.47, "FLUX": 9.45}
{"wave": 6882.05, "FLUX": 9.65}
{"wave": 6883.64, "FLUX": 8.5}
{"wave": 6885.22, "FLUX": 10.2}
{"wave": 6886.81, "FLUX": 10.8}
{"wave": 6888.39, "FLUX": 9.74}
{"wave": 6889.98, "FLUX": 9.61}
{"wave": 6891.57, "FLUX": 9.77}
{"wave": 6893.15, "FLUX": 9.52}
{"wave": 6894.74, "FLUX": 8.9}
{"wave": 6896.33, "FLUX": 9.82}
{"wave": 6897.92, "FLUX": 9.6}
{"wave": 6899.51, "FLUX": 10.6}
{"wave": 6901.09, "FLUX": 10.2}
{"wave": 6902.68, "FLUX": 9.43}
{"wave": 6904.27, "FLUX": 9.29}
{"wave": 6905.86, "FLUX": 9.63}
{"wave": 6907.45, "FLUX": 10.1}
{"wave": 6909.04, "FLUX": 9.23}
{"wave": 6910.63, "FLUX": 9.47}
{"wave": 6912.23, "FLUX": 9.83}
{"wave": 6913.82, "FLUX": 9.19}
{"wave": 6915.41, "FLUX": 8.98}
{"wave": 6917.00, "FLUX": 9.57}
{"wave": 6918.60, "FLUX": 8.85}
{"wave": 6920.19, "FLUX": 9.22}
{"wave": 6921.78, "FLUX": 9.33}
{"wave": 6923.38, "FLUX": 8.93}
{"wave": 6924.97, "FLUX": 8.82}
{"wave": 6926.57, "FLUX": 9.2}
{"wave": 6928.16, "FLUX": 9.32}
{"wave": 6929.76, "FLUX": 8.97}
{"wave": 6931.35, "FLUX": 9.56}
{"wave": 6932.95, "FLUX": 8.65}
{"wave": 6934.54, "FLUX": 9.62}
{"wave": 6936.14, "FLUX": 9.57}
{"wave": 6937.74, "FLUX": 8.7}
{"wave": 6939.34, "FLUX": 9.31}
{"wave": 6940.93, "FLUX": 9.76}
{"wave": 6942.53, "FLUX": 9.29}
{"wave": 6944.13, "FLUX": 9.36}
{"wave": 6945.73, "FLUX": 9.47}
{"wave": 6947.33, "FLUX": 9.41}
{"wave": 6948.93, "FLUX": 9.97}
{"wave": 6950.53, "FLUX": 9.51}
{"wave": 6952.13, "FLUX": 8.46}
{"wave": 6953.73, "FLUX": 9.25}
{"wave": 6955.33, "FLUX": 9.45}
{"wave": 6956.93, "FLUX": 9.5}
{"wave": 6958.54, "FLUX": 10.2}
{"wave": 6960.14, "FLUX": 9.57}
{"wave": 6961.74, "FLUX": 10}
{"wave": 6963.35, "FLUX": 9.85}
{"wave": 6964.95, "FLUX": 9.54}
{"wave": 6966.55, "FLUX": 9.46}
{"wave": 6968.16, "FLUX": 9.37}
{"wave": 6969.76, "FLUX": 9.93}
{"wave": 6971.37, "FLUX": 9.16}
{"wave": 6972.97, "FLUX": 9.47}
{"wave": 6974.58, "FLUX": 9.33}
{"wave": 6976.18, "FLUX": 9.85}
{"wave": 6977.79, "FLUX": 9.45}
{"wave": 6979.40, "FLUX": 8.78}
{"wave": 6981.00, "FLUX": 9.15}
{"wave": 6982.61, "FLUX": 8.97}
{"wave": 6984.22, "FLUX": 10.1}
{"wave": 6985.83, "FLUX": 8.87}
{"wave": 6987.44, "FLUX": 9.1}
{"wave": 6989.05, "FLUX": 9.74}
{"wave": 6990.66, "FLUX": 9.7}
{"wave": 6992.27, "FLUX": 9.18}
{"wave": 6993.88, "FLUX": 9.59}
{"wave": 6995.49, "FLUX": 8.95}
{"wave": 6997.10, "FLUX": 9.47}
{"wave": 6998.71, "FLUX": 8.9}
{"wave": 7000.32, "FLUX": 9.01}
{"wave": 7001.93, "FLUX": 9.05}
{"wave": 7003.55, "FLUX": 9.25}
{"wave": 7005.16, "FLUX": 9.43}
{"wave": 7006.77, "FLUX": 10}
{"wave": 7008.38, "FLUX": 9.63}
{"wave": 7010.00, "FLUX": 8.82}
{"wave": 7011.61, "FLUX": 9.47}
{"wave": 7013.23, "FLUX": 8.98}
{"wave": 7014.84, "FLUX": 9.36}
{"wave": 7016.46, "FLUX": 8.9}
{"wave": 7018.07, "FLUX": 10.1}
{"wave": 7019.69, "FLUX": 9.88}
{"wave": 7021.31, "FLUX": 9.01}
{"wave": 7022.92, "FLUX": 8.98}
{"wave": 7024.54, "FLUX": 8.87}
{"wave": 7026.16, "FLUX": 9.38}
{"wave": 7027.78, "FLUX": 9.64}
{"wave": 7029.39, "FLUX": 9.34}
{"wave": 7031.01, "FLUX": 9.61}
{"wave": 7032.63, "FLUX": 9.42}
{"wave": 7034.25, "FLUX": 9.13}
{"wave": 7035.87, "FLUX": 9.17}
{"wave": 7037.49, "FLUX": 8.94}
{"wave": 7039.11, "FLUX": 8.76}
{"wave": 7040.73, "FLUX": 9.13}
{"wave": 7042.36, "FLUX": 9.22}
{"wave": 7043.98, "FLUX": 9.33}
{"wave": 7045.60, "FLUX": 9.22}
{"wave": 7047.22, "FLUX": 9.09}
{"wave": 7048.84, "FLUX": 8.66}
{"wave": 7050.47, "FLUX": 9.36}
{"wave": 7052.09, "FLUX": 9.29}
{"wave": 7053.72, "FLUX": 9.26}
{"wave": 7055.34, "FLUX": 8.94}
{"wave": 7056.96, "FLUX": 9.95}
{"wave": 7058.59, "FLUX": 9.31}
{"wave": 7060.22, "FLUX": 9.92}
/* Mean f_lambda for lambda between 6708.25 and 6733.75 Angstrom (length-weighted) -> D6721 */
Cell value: 9.77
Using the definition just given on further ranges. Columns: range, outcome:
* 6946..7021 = 9.41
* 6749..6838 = 9.54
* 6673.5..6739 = 9.7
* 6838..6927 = 9.54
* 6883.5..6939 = 9.46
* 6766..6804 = 9.45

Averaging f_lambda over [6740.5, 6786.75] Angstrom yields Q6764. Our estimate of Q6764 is 9.43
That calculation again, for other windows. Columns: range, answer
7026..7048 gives 9.24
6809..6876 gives 9.6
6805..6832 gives 9.65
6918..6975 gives 9.37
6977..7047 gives 9.28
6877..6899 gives 9.7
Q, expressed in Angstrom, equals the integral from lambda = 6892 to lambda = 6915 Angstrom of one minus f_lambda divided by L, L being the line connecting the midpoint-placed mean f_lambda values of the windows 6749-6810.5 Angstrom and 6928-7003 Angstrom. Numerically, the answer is -0.5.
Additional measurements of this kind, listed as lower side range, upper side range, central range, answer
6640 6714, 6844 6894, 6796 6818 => -0.1 Angstrom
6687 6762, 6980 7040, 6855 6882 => -0.4 Angstrom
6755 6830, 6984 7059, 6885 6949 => -0.6 Angstrom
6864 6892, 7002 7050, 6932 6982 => 0.3 Angstrom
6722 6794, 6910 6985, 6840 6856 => 0.0 Angstrom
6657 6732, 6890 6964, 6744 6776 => 0.8 Angstrom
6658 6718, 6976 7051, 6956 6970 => -0.6 Angstrom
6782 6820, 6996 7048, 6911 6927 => 0.4 Angstrom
